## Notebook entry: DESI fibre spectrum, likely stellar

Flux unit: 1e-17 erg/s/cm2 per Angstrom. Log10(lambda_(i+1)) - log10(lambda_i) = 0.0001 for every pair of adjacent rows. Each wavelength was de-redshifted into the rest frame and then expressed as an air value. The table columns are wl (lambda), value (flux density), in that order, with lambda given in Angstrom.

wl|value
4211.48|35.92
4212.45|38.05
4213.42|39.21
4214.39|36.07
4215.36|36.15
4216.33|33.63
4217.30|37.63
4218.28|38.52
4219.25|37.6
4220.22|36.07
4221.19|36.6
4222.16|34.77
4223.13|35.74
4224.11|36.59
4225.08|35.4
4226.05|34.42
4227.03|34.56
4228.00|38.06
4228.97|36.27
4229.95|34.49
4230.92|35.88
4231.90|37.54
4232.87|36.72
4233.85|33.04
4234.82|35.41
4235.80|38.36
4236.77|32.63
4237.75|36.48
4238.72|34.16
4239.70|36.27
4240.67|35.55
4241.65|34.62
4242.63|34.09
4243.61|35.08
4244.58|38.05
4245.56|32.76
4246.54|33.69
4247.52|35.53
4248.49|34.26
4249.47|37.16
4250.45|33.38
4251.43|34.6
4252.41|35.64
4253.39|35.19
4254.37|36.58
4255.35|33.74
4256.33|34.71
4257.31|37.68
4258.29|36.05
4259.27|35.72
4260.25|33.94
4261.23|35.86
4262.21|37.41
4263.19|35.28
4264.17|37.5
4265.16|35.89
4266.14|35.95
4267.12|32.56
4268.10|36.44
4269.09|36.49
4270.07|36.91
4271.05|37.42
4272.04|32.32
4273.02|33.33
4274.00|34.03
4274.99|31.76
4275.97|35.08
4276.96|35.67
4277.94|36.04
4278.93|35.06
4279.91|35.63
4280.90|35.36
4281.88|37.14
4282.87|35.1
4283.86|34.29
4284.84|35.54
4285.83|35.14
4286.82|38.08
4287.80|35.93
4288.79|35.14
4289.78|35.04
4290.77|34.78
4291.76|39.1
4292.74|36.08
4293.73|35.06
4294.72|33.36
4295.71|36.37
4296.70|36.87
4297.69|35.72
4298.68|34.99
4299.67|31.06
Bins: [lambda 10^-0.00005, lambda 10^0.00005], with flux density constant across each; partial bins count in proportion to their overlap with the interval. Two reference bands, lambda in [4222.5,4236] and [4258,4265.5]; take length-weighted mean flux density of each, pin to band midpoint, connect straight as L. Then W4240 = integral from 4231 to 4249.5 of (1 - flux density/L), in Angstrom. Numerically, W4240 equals 0.3 Angstrom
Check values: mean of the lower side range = 35.8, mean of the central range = 35.3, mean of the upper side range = 36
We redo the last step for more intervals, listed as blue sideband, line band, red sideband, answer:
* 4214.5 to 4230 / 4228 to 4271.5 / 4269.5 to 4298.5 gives 0.3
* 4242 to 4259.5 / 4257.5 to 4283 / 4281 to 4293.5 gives 0.1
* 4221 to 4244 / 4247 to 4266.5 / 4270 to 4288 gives -0.1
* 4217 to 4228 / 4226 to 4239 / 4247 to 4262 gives 0.1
